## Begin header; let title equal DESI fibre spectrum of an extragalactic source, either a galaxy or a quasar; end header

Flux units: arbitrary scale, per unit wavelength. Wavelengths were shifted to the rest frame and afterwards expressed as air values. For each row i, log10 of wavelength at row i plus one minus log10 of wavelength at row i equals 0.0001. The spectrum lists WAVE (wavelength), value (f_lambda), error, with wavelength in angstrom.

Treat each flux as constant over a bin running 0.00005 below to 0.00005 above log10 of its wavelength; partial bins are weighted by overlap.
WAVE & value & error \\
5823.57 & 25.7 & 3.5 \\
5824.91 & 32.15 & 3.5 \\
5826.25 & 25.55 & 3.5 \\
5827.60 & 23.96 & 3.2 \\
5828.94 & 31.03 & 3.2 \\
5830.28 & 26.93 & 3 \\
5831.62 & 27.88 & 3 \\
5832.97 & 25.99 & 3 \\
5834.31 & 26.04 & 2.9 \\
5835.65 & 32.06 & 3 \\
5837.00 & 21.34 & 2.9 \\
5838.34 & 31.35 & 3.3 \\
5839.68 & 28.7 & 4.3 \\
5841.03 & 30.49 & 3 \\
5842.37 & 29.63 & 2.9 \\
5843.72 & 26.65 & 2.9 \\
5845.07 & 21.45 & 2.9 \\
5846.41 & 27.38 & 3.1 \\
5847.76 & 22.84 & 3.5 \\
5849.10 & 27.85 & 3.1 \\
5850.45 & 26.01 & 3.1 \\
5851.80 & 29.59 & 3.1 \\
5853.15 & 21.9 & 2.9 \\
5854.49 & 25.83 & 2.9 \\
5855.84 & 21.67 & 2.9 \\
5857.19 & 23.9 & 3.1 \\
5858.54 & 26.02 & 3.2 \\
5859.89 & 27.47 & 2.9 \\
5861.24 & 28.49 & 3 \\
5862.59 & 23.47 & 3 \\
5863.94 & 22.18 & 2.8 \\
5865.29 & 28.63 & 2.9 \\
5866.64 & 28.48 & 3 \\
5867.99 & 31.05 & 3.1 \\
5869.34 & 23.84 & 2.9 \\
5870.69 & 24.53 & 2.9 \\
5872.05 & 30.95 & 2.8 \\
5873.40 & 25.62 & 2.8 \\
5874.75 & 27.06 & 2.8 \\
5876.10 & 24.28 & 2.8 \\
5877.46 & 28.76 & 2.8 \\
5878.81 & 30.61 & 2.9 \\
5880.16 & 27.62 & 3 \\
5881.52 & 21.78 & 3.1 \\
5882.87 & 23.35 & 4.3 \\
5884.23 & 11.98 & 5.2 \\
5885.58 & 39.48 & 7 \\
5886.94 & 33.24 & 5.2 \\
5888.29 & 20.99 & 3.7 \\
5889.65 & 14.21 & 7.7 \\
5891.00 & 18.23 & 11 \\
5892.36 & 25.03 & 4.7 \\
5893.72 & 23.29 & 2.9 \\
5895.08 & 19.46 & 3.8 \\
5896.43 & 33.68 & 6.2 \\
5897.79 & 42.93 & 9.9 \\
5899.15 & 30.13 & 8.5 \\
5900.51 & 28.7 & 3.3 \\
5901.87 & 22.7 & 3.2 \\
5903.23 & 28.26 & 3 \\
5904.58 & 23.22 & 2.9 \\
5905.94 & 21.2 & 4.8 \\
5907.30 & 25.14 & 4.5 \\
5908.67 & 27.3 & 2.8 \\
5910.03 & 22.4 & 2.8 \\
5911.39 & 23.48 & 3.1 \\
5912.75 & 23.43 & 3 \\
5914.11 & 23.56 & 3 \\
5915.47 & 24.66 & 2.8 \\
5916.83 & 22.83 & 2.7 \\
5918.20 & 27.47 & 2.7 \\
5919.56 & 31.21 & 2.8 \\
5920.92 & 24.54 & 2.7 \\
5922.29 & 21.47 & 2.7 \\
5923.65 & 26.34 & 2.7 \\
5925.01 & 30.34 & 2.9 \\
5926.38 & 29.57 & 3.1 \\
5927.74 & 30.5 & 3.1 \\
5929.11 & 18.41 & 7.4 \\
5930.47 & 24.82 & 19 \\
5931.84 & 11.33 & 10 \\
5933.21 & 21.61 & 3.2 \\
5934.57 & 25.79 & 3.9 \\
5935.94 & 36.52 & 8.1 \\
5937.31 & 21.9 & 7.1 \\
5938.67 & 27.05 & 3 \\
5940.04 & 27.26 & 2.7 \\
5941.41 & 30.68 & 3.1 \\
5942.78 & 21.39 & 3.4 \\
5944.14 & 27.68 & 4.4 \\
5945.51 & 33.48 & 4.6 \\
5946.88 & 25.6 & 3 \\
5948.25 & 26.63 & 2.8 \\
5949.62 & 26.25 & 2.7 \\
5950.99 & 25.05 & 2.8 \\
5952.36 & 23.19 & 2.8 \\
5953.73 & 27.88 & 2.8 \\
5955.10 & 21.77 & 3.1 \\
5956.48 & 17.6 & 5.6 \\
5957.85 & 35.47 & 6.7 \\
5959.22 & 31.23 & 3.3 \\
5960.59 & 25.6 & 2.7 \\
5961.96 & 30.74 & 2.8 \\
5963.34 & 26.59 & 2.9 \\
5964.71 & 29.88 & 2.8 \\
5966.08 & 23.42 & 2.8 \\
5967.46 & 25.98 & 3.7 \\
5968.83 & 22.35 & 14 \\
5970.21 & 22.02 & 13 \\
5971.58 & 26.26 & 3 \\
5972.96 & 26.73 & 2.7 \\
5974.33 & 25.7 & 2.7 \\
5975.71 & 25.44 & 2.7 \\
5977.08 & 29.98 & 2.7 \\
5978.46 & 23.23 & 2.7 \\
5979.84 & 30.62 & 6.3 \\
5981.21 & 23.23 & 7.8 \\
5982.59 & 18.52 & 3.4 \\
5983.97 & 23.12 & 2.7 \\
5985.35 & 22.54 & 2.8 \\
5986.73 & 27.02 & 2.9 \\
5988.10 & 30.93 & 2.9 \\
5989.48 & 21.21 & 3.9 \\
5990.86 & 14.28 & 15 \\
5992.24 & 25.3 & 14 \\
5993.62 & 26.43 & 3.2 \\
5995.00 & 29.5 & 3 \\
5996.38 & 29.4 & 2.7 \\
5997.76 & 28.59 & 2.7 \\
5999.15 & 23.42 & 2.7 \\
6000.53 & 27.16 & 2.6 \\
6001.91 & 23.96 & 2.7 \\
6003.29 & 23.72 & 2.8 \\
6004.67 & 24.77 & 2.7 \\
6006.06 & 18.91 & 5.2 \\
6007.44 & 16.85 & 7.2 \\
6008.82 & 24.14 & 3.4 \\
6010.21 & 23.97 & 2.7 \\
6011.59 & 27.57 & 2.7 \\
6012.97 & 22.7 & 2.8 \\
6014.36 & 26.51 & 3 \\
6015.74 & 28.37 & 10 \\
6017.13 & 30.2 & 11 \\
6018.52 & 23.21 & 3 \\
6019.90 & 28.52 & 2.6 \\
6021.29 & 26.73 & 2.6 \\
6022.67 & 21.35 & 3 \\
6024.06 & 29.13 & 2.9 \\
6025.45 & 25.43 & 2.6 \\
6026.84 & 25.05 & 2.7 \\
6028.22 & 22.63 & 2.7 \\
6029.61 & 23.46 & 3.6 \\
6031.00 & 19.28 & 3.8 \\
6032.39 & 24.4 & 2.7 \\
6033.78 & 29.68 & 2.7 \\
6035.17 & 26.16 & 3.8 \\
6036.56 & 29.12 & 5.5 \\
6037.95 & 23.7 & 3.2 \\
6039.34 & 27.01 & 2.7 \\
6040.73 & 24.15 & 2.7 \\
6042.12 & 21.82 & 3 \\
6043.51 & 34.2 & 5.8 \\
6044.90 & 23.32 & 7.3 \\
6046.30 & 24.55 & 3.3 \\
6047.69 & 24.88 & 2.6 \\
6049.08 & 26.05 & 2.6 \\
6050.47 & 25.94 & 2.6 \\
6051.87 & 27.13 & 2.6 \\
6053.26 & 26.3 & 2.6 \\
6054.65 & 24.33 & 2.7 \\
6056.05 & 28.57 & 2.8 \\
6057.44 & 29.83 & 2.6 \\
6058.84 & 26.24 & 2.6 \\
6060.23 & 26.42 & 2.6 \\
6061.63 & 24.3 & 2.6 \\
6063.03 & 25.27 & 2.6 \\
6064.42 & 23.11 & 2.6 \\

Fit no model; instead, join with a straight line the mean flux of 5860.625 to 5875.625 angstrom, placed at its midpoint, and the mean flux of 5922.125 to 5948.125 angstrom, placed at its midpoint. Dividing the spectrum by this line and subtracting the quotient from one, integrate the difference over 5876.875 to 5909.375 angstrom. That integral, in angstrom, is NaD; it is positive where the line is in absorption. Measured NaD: 0.7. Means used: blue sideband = 26.7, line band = 25.9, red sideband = 26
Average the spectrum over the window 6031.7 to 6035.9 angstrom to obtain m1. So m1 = 26.8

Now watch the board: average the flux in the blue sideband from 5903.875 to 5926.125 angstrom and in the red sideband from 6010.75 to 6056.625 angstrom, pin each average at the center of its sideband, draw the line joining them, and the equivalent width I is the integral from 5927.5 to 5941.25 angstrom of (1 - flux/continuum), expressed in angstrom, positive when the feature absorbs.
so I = 0.32 angstrom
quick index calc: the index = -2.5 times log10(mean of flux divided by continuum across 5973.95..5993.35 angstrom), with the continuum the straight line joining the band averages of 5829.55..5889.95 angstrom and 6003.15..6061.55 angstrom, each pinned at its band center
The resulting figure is 0.05 mag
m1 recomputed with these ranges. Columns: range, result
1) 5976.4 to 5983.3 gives 25.1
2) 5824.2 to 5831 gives 27.9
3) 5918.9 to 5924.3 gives 25.9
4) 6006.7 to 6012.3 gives 23.1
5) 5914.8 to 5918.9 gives 25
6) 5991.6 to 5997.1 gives 27.7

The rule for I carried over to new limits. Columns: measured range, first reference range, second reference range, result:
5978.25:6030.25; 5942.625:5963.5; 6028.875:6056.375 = 2.7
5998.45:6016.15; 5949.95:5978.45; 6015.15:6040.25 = 1.3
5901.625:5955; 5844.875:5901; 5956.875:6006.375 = 0.9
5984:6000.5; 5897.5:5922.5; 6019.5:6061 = 0.3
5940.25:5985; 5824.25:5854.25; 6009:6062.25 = 0.5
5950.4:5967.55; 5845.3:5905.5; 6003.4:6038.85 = -0.8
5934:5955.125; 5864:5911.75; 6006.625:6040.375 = -1.0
